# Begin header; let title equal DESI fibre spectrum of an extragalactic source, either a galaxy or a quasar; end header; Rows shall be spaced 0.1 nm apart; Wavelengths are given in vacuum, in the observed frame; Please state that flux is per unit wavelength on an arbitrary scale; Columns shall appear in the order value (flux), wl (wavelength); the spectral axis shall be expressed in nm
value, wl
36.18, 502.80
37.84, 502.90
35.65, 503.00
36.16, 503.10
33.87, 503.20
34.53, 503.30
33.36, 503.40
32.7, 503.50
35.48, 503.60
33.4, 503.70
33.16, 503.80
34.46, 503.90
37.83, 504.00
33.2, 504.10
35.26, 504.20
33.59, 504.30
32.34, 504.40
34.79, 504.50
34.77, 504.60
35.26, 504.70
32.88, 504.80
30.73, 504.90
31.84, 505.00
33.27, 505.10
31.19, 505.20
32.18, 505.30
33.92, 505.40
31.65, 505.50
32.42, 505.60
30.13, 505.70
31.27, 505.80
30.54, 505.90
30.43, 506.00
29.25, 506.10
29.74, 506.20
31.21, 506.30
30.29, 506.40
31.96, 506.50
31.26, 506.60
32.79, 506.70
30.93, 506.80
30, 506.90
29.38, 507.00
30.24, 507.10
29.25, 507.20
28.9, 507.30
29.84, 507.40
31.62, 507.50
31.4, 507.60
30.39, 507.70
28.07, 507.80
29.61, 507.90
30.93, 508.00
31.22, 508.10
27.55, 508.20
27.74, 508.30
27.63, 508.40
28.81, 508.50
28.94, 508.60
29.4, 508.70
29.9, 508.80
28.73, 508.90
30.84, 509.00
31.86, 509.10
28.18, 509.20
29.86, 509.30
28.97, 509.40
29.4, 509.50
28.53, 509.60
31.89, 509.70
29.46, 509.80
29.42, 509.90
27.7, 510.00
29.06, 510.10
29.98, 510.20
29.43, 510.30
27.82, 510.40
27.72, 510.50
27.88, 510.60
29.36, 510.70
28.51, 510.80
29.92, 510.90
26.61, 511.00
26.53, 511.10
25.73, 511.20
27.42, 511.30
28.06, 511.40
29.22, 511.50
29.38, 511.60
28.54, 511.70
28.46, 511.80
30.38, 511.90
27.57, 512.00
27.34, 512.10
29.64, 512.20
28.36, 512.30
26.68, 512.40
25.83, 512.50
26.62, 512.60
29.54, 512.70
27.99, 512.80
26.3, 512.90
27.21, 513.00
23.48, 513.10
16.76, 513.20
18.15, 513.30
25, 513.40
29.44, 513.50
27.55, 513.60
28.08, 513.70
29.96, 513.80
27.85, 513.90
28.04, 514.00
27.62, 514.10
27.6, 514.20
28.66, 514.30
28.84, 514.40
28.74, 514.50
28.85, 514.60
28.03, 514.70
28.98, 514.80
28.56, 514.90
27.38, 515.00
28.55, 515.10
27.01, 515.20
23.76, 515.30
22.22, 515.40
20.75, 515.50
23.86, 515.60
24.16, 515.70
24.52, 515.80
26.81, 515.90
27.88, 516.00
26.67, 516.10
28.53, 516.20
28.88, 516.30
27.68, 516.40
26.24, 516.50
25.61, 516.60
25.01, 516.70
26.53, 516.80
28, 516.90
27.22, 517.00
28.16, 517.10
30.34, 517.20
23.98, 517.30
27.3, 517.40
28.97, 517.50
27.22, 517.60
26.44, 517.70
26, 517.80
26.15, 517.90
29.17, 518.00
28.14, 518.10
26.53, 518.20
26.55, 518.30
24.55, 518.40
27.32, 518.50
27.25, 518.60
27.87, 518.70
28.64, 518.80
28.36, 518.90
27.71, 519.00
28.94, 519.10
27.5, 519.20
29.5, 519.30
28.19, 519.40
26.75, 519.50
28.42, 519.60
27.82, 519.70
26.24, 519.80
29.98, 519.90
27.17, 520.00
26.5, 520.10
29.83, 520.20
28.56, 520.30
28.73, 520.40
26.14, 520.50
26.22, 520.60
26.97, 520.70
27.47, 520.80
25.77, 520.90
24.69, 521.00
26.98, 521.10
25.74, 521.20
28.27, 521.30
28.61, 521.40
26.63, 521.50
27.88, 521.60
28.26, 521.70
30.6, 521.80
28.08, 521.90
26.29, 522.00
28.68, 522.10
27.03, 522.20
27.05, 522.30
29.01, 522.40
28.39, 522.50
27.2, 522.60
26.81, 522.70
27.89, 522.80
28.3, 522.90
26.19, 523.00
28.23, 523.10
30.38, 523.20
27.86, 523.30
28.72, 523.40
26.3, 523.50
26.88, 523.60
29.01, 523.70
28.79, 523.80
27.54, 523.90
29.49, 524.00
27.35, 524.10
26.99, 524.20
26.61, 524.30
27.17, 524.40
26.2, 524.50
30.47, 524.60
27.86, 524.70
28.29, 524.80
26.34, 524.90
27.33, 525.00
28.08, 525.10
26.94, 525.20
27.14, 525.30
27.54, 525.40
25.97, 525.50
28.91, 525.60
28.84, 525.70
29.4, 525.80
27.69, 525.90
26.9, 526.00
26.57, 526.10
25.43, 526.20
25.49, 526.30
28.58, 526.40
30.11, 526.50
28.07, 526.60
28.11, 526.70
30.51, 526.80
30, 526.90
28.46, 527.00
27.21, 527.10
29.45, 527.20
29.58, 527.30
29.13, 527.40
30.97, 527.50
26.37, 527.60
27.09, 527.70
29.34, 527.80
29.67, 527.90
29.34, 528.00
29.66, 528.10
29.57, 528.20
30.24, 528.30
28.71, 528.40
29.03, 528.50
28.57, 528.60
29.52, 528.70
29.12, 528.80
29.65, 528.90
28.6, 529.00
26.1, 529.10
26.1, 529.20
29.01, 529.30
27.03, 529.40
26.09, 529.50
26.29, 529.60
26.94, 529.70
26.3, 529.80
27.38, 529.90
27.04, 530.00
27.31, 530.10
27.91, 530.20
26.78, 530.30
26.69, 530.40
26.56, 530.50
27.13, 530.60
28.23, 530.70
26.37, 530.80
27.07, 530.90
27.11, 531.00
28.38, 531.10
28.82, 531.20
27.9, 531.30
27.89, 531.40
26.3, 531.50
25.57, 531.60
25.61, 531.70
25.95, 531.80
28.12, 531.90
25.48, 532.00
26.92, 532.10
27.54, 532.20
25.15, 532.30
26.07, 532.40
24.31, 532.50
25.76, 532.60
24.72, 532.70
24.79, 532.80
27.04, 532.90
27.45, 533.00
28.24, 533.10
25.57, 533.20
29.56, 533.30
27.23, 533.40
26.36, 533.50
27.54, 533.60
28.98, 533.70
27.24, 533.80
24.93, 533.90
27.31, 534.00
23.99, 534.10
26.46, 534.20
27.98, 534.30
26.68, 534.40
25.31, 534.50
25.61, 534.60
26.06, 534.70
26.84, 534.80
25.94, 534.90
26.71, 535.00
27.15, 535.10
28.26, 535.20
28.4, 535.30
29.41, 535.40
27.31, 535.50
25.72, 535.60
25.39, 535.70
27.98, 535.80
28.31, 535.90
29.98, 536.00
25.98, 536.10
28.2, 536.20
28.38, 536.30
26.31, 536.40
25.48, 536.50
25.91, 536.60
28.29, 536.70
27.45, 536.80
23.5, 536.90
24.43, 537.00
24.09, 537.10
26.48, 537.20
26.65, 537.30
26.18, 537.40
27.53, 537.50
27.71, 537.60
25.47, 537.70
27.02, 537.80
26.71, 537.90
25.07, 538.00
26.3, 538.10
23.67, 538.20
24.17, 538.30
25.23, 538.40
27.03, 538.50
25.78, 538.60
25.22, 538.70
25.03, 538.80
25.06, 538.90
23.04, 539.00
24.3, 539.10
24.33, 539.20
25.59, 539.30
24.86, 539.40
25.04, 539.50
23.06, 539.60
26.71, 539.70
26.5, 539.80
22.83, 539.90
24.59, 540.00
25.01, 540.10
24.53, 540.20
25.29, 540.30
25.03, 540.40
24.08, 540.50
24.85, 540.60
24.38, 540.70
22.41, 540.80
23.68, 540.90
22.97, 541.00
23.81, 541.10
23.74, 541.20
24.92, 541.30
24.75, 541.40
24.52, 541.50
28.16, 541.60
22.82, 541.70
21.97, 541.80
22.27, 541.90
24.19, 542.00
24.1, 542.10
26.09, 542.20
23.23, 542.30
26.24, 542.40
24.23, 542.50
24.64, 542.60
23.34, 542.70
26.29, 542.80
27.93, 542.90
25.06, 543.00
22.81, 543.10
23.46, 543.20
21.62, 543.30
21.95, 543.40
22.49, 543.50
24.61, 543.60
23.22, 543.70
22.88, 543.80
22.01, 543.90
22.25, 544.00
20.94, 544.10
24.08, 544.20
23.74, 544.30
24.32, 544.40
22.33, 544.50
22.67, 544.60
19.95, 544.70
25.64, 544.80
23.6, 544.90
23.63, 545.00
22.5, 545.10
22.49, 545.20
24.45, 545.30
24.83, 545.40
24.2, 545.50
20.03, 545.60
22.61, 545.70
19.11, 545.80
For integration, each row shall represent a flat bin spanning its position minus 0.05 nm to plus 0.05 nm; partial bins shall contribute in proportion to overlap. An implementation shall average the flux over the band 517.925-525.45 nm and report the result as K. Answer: 27.7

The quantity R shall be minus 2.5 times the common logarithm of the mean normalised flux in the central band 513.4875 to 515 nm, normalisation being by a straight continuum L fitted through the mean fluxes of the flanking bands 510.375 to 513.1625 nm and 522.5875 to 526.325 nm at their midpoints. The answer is -0.026 mag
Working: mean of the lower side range 27.7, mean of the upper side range 27.6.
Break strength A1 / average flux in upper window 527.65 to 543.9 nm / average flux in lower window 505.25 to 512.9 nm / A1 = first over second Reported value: 0.9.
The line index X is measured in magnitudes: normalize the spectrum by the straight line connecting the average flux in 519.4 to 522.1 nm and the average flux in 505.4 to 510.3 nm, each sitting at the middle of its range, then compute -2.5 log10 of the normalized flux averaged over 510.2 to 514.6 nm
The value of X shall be 0.06 mag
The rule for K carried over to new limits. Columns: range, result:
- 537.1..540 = 25.4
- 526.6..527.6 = 29.1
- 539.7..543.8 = 24.2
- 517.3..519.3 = 27.4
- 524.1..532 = 27.8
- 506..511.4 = 29.4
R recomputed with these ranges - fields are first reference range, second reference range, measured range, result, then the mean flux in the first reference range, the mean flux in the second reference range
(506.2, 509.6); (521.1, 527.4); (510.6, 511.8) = 0.052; 29.9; 27.9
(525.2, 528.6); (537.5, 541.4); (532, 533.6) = 0.013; 28.4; 24.9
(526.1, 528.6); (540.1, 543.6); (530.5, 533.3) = 0.024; 28.7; 24.2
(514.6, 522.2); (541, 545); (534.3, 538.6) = -0.080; 27.2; 23.8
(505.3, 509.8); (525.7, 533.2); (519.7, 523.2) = 0.037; 30.2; 27.6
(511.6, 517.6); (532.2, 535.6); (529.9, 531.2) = -0.023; 26.9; 26.7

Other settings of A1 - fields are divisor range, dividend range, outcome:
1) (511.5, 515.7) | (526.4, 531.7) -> 1.04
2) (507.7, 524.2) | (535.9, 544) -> 0.90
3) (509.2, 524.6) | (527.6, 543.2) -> 0.96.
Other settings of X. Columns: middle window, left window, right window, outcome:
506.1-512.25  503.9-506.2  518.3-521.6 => 0.068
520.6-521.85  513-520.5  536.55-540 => -0.024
